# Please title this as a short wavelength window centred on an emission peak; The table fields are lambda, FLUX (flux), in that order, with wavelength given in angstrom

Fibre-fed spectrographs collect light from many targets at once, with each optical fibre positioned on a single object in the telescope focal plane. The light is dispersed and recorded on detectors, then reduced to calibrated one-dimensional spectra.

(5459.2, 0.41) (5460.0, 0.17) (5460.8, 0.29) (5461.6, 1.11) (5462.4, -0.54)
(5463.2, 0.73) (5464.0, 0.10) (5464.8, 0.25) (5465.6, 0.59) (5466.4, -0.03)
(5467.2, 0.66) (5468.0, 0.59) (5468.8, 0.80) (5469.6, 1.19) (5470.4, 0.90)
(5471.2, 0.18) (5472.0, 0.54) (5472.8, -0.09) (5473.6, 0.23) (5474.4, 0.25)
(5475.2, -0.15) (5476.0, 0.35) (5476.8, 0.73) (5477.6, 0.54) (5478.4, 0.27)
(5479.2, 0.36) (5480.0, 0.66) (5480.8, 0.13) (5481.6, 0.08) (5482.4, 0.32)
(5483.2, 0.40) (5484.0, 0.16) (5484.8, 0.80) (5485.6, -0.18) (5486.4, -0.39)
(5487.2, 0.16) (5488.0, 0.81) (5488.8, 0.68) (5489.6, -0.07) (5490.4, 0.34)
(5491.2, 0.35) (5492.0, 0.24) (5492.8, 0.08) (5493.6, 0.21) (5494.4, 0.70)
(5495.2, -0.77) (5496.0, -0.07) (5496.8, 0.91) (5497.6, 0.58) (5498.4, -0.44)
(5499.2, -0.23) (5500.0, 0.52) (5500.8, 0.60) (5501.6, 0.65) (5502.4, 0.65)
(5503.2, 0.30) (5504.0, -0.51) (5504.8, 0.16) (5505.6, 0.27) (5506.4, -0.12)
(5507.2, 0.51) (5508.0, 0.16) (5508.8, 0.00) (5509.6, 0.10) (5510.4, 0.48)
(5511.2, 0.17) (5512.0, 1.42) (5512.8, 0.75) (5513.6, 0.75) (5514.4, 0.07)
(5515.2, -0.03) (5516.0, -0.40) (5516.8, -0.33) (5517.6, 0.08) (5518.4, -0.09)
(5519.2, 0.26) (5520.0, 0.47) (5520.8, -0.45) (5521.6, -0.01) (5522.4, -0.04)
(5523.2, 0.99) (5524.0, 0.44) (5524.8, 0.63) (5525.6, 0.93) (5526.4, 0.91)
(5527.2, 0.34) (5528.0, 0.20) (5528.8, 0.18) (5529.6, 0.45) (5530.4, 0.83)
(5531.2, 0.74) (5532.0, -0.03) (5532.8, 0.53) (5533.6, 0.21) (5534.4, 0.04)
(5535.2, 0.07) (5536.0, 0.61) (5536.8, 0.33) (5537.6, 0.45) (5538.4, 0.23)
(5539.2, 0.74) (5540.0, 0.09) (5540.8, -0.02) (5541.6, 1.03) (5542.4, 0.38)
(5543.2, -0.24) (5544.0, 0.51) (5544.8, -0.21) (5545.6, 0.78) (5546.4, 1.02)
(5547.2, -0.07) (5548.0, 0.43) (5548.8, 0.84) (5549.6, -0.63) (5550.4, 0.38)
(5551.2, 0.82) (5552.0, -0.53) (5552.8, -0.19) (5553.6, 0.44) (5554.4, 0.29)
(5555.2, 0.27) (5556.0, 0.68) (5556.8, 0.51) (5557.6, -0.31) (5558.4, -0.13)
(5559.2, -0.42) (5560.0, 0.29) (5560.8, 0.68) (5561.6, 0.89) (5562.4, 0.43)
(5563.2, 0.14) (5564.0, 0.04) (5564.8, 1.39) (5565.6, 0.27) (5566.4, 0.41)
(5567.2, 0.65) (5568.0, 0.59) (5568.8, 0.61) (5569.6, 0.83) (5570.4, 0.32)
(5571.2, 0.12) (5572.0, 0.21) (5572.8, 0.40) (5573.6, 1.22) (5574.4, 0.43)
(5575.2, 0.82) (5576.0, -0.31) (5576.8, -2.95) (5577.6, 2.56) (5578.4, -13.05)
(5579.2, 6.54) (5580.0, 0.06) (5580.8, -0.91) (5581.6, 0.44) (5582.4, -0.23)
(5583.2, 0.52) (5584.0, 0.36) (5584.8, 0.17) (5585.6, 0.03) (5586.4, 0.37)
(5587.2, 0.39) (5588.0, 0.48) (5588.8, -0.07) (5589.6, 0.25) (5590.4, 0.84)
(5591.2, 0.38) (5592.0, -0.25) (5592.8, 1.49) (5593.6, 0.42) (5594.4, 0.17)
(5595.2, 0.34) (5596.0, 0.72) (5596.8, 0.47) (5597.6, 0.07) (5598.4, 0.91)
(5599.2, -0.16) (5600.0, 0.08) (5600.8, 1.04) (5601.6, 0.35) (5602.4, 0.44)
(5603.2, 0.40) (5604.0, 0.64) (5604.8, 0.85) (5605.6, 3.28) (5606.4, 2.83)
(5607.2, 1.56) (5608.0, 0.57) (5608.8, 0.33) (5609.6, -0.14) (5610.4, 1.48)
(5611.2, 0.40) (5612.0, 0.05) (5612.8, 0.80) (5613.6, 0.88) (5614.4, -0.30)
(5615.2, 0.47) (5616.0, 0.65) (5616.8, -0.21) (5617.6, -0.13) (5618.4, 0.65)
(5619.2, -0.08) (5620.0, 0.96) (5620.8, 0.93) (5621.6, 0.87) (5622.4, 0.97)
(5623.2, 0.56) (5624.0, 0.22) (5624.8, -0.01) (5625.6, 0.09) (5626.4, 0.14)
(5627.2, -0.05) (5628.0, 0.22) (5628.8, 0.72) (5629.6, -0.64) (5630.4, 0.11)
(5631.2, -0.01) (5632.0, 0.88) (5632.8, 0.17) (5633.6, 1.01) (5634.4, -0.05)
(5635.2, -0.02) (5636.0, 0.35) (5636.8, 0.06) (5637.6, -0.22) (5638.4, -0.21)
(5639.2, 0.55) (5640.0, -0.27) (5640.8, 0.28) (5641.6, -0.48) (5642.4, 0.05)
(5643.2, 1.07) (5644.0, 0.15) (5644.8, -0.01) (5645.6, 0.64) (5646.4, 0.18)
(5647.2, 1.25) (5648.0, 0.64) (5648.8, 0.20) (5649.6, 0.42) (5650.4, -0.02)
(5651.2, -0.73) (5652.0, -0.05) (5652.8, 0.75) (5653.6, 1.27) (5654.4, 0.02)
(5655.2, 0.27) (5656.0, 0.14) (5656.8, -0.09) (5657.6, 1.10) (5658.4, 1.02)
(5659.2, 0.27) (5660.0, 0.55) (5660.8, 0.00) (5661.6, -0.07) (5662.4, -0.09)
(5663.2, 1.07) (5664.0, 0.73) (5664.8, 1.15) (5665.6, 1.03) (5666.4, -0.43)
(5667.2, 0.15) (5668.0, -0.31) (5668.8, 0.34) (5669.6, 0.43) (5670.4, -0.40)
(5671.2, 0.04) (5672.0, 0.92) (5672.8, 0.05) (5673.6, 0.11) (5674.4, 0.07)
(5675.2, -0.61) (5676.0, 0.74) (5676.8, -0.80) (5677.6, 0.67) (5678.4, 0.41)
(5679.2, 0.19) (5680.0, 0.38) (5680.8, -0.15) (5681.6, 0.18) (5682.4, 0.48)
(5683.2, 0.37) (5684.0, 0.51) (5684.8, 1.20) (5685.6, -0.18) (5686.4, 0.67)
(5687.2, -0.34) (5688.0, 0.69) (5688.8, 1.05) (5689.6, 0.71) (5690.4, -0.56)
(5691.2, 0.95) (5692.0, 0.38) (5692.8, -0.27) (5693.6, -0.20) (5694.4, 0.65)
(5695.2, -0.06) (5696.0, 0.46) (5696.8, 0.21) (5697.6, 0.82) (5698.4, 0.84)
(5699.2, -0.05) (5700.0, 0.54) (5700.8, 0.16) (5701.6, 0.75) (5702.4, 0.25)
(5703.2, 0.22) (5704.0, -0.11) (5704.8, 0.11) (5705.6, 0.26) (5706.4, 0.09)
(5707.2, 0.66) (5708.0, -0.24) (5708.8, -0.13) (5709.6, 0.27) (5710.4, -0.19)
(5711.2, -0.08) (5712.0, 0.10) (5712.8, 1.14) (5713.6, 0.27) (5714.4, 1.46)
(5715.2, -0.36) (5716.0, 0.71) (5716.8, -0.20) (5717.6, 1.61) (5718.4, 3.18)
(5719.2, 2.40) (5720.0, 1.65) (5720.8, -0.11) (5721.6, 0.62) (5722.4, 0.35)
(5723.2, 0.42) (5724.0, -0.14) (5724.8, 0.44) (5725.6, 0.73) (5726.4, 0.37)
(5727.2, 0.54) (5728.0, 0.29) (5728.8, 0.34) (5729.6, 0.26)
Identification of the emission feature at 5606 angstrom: Hbeta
